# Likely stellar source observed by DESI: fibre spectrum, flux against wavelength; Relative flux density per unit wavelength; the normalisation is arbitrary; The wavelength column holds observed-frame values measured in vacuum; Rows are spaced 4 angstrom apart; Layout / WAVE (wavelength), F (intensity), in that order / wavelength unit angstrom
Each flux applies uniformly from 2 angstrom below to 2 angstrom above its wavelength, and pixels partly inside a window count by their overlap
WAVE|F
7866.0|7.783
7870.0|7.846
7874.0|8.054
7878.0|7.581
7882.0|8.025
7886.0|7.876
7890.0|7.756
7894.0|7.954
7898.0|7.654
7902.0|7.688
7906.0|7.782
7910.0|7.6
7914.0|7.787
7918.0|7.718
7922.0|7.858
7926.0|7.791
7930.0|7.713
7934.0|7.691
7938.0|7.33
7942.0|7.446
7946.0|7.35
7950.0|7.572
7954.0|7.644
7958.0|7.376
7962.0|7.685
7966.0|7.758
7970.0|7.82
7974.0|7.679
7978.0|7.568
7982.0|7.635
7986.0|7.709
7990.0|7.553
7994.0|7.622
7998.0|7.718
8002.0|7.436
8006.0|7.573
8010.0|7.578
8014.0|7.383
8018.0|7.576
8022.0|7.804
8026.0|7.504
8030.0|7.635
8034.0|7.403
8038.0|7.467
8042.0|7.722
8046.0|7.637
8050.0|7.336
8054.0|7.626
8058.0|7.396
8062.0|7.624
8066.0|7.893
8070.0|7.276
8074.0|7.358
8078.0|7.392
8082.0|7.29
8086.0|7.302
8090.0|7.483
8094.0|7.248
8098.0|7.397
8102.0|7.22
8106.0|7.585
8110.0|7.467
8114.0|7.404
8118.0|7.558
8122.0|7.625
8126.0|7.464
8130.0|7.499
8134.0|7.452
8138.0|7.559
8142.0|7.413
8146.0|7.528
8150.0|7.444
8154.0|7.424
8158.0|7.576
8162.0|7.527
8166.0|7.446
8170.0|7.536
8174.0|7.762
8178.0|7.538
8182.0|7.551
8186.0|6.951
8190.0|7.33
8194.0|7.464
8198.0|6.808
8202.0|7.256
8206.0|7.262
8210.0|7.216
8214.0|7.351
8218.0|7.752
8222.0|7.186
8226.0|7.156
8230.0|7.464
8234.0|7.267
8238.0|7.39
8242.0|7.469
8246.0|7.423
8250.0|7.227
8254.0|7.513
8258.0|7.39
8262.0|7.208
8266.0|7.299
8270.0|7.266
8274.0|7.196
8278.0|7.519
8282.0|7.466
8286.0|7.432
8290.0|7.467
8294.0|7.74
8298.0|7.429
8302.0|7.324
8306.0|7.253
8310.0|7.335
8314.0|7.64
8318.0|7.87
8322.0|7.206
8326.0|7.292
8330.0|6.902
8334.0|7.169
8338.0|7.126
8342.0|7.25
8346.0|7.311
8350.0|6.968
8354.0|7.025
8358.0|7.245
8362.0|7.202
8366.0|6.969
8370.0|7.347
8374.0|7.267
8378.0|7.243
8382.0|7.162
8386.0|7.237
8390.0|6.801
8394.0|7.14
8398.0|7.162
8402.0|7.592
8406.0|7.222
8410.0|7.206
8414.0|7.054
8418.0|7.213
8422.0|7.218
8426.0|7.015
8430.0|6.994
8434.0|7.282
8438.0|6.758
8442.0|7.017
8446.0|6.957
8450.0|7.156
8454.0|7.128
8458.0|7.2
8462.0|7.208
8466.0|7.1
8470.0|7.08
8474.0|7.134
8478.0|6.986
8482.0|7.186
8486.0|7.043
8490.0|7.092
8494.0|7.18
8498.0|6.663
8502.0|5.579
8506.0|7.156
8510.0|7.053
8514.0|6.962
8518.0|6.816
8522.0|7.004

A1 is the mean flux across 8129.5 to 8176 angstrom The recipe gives 7.51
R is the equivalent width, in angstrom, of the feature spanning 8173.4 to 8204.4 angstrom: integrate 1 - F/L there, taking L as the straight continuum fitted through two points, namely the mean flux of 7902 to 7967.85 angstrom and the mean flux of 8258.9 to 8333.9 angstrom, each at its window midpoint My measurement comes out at 0.6 angstrom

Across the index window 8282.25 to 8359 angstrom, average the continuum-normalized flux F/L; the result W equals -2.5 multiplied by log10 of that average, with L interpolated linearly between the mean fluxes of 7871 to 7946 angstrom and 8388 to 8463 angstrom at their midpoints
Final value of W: -0.01 mag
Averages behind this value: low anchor 7.73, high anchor 7.12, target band 7.32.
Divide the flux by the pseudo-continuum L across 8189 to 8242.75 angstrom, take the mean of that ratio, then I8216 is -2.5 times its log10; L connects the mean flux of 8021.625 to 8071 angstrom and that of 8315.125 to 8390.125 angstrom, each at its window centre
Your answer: 0.008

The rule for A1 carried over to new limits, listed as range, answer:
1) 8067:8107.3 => 7.36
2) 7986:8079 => 7.55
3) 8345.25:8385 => 7.17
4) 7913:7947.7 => 7.63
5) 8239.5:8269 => 7.36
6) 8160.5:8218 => 7.37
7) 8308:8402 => 7.22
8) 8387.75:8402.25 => 7.12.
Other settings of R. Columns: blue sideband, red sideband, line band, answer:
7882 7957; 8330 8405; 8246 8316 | -1.20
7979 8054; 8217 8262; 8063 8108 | 0.61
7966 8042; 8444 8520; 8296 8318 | -0.70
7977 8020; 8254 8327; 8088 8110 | 0.37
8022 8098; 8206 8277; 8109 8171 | -0.62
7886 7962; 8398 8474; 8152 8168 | -0.17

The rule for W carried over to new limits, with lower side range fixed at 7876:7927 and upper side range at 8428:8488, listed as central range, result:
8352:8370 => 0.01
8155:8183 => -0.02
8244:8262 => 0.00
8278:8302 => -0.03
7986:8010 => 0.01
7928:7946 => 0.03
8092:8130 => 0.01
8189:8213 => 0.03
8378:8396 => 0.01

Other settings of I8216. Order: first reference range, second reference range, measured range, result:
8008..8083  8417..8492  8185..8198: 0.02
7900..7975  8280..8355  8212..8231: 0.00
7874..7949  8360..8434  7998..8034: 0.00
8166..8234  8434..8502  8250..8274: -0.01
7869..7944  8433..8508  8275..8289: -0.03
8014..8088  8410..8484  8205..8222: -0.01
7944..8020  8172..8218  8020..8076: -0.01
